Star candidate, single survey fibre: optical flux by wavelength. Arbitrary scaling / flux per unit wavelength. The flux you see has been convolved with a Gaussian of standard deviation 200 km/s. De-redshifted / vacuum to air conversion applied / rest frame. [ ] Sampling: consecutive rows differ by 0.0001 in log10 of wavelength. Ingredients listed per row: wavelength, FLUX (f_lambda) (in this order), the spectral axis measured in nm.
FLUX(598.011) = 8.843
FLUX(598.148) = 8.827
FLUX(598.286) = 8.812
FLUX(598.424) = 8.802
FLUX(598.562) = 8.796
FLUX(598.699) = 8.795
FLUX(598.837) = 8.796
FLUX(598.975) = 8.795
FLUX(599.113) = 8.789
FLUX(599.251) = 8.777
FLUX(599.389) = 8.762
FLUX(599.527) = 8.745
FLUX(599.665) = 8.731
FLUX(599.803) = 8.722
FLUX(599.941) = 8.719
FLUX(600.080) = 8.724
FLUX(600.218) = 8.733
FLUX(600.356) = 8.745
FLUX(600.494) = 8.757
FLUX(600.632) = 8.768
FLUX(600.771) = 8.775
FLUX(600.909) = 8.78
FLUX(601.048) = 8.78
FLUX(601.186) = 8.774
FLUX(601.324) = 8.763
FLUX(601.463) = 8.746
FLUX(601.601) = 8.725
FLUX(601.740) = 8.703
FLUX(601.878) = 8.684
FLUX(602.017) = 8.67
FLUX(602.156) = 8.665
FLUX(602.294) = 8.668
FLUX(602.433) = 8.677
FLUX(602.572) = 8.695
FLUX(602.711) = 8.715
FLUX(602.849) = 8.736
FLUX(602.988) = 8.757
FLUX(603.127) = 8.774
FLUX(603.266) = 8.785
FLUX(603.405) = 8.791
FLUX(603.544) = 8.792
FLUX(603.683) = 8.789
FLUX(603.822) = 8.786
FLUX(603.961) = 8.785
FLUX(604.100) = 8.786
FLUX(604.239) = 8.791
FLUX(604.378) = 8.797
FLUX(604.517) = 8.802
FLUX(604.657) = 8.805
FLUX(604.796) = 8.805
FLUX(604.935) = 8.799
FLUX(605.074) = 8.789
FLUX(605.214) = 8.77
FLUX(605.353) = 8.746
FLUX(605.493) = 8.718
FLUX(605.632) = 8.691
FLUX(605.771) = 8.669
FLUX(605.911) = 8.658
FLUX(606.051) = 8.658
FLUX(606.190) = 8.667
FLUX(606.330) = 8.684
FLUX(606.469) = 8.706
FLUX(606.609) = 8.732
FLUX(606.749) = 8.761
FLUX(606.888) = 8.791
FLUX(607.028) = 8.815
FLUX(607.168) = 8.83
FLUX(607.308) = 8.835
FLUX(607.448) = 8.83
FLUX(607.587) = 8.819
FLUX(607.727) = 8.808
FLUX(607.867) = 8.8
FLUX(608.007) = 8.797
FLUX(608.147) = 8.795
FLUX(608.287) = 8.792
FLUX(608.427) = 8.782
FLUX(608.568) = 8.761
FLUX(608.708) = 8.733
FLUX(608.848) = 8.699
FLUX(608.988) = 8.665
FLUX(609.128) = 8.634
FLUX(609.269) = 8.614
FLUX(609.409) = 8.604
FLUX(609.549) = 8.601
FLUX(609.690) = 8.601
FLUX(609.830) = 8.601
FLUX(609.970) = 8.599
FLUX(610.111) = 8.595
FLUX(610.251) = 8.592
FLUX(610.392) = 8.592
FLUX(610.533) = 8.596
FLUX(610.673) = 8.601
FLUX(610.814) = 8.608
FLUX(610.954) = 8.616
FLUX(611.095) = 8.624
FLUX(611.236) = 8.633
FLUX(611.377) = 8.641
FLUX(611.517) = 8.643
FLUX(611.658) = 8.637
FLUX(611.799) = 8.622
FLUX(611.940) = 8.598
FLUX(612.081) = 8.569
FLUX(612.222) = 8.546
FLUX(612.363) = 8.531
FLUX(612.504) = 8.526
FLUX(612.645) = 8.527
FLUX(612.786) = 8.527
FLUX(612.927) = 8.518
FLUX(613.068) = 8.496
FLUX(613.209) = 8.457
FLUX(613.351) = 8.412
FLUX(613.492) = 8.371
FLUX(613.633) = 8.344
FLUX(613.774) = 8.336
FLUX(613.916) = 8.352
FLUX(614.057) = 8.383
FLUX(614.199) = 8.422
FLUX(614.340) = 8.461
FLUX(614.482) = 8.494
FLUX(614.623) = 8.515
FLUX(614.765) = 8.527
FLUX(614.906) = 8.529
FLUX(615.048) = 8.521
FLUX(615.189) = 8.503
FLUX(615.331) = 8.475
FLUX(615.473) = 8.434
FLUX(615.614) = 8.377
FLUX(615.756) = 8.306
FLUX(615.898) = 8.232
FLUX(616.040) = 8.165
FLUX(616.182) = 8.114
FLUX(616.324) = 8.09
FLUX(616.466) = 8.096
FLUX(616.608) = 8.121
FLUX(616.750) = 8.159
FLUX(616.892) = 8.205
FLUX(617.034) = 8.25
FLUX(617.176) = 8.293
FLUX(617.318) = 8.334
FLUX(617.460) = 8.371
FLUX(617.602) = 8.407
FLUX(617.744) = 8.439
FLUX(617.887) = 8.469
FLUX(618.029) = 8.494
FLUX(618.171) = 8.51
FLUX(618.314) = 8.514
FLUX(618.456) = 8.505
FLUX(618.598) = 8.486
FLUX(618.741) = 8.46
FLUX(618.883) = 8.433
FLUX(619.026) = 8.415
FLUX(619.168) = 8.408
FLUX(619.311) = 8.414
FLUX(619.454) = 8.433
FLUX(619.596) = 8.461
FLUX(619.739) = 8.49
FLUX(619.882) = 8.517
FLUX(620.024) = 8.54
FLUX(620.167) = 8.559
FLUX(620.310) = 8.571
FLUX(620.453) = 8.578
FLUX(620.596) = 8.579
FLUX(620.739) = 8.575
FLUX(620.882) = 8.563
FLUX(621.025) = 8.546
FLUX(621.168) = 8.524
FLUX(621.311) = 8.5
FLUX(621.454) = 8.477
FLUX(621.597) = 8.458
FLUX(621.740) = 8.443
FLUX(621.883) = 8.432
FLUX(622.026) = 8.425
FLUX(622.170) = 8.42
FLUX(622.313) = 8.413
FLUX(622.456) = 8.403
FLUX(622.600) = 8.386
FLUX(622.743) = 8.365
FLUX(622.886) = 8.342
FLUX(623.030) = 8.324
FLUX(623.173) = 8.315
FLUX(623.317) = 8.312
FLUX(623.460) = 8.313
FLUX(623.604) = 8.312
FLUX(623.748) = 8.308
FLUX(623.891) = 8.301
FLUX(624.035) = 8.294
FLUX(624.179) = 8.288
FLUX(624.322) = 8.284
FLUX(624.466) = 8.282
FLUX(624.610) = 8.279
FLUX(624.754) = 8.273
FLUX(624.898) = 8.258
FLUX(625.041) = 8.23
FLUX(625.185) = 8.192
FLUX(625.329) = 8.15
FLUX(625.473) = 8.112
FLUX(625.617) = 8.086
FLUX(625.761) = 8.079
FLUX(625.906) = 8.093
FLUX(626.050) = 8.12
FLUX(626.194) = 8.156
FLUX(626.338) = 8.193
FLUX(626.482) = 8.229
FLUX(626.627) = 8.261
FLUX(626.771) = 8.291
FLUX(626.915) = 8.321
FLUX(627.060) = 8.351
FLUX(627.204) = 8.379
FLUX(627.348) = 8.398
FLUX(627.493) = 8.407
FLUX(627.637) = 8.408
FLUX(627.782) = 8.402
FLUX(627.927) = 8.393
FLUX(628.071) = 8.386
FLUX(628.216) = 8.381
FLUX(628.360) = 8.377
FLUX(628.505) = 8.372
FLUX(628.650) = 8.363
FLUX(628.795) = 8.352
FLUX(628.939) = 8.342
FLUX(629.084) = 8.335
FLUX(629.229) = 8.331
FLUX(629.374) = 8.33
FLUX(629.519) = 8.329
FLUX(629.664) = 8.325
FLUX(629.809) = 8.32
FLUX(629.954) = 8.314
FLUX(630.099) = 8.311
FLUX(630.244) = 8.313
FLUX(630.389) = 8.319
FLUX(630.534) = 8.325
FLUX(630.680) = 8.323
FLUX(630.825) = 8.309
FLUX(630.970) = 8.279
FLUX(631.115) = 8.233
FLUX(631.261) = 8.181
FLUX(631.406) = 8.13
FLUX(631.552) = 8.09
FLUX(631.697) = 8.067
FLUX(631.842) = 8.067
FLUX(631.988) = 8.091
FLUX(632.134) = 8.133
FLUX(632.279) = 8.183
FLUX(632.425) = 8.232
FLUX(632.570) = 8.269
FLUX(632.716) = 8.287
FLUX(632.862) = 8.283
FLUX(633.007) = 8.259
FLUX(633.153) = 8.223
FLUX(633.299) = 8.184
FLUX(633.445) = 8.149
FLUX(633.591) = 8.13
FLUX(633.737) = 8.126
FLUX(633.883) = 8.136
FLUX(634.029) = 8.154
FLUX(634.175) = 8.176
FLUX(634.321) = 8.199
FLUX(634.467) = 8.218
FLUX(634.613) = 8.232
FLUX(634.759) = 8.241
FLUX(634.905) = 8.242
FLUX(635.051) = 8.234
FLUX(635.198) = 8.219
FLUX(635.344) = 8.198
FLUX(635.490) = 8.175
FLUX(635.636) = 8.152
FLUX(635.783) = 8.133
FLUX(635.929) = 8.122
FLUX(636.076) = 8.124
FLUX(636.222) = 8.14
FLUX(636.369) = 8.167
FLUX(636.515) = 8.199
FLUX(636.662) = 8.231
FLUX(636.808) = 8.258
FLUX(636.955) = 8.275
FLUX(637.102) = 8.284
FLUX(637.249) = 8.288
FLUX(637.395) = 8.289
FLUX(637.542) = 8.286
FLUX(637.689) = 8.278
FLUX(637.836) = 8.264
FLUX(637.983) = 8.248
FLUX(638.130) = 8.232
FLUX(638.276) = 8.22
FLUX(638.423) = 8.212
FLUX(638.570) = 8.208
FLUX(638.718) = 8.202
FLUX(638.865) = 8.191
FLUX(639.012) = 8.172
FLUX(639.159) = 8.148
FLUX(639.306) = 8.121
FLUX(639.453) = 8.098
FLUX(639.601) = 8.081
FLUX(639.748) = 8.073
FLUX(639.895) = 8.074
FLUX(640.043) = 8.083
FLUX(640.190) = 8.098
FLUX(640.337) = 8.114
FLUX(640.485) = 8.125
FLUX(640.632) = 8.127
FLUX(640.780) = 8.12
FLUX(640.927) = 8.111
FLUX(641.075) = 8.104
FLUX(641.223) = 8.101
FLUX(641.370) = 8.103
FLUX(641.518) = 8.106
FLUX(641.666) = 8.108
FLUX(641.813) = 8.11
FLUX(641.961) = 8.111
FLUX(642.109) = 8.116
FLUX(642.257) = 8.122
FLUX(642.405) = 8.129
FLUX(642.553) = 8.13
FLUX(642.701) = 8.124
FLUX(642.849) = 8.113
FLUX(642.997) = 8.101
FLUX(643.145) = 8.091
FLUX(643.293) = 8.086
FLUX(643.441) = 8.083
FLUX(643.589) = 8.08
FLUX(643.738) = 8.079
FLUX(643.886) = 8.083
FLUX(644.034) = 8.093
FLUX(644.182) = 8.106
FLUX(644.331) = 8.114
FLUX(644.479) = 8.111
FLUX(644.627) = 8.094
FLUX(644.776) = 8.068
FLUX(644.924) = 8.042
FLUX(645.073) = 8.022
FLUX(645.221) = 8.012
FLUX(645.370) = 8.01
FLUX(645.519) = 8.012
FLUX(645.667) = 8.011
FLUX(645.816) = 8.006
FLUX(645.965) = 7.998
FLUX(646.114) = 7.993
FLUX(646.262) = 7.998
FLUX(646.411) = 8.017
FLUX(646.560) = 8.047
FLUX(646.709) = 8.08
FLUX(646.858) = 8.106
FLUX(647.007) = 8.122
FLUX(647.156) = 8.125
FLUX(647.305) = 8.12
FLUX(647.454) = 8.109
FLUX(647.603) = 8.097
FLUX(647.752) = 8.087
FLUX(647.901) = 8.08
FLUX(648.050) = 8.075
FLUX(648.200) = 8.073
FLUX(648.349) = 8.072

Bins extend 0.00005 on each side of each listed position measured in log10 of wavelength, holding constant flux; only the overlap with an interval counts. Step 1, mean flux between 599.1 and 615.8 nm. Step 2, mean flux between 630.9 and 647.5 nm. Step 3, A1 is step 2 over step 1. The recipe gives 0.94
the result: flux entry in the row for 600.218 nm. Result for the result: 8.733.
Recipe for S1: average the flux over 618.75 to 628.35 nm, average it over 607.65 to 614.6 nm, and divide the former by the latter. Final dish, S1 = 0.97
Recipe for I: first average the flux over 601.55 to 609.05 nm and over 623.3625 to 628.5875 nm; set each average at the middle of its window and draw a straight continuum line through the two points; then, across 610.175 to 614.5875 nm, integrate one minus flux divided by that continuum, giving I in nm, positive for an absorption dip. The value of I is 0.03 nm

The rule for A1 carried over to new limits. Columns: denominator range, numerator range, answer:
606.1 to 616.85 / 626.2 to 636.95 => 0.96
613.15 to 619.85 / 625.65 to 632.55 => 0.99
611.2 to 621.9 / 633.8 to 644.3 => 0.97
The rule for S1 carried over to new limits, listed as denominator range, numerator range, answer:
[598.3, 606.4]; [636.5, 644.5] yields 0.93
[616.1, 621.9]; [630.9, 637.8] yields 0.97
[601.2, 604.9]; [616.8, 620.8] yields 0.97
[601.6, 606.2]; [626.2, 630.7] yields 0.95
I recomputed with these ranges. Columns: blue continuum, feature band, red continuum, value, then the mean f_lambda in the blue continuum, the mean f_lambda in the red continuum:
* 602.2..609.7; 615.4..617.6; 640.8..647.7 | 0.082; 8.74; 8.08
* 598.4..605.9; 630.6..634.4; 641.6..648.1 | 0.039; 8.75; 8.08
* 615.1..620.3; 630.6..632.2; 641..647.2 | 0.009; 8.38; 8.08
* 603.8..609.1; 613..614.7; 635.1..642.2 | 0.040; 8.76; 8.17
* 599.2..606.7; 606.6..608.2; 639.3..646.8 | -0.025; 8.74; 8.08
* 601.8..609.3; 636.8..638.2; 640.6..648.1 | -0.012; 8.75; 8.08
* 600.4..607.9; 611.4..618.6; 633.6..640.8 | 0.126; 8.75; 8.18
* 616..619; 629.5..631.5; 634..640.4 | -0.011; 8.33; 8.19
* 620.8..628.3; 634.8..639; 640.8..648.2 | -0.022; 8.33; 8.08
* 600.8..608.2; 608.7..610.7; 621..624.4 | 0.007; 8.76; 8.38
